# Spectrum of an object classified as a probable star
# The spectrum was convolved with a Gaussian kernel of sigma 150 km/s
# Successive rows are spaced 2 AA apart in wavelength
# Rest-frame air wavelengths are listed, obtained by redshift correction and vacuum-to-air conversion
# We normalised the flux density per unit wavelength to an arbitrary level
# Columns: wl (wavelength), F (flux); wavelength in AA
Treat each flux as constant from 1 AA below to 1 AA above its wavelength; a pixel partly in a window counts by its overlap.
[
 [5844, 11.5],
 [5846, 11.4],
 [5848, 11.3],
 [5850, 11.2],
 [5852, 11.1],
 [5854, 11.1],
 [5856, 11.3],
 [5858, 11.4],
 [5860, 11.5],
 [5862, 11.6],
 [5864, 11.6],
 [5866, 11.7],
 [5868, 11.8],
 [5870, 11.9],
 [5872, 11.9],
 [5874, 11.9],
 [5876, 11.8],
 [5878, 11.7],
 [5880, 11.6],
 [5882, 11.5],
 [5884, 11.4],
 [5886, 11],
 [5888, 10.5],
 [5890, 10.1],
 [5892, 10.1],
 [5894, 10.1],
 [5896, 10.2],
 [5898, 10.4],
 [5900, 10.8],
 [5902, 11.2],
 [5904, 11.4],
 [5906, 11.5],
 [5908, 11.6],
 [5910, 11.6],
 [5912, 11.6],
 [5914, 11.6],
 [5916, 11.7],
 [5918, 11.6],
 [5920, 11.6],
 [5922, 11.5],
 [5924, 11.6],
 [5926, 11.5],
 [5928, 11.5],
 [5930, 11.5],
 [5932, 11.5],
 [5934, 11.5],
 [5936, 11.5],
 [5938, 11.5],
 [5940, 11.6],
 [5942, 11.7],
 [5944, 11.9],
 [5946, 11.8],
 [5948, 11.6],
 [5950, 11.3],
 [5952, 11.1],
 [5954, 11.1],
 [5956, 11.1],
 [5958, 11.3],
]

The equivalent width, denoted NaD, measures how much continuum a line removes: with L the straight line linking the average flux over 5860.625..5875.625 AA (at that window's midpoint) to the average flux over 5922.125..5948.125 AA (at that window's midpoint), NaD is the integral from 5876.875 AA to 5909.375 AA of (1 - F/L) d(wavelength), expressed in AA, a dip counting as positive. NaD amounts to 2.1 AA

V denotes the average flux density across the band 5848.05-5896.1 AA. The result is 11.3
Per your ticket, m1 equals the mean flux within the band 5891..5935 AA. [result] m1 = 11.3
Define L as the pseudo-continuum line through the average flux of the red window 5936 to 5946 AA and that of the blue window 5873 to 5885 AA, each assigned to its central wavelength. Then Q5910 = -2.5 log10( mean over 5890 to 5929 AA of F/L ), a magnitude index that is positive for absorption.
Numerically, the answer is 0.04 mag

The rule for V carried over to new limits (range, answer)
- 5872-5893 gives 11.2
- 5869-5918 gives 11.2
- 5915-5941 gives 11.5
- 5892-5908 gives 10.8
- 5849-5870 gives 11.5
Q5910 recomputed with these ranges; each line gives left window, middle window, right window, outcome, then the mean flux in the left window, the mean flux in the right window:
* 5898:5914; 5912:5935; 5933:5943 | -0.009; 11.3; 11.6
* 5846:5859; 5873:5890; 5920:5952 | 0.000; 11.2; 11.6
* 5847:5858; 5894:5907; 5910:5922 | 0.064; 11.2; 11.6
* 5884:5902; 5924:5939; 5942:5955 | -0.031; 10.5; 11.5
